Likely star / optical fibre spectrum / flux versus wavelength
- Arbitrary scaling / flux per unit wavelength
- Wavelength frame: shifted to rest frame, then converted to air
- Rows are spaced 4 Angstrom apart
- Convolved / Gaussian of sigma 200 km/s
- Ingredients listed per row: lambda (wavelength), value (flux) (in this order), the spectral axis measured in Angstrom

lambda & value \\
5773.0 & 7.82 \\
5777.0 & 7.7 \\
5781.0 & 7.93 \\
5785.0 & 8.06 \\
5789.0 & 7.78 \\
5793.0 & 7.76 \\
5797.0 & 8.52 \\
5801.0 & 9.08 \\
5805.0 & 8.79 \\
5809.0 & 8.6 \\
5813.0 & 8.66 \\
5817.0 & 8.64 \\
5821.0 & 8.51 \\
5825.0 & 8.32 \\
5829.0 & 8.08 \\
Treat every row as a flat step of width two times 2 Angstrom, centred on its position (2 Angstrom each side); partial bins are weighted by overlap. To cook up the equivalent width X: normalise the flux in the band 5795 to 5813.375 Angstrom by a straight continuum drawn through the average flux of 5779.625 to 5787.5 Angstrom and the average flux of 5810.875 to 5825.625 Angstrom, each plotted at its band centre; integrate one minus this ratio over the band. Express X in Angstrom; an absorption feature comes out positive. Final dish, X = -0.9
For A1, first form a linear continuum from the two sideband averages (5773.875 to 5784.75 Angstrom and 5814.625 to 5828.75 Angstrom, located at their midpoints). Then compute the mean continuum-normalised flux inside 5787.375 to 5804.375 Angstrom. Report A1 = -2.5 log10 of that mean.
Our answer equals -0.03 mag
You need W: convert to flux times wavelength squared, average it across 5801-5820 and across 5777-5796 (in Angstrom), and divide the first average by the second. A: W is 1.1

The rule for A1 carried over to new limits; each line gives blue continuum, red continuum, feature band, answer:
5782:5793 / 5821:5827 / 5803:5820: -0.06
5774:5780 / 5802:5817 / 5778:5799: 0.01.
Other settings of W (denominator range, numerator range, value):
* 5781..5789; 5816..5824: 1.09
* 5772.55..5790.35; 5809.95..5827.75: 1.10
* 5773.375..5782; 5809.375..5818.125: 1.12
